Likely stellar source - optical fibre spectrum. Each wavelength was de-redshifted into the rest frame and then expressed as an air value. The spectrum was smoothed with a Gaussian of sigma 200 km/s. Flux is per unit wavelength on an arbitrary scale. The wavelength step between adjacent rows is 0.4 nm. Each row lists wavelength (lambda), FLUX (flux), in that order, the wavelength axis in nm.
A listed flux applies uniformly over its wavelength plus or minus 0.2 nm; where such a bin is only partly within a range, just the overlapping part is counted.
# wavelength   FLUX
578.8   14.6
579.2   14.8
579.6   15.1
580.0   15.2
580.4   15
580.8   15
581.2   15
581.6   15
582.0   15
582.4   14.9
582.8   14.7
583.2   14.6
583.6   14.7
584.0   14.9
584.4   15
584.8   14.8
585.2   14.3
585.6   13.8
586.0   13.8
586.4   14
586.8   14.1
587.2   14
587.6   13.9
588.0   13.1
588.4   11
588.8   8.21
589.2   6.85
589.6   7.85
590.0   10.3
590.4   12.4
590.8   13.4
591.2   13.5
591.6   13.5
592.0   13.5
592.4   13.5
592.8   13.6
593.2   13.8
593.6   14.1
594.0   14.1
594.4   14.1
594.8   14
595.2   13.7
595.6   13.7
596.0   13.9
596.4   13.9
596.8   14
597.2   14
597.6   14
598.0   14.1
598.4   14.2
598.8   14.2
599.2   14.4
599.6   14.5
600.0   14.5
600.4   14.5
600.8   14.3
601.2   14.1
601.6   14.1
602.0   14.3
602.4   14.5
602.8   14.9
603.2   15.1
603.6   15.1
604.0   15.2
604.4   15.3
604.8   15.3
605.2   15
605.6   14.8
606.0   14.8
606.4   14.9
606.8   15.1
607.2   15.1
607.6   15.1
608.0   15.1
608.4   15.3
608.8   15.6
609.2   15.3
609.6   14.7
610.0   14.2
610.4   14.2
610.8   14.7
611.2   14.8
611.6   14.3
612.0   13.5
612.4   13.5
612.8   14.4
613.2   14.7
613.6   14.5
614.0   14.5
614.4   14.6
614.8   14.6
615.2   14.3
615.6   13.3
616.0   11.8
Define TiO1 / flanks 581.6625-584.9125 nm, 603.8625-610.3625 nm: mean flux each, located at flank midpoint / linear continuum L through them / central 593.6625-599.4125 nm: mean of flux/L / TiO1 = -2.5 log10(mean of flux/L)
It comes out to 0.07 mag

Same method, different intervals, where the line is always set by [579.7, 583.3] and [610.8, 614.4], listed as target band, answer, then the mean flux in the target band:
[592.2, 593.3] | 0.08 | 13.6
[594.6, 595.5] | 0.06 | 13.8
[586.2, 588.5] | 0.11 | 13.5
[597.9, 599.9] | 0.02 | 14.3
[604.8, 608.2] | -0.04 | 15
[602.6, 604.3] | -0.04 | 15.1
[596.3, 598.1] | 0.05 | 14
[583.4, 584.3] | 0.01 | 14.8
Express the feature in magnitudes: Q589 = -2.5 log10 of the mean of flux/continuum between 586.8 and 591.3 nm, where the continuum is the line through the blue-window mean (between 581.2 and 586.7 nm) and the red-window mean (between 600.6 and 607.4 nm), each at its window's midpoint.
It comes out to 0.272 mag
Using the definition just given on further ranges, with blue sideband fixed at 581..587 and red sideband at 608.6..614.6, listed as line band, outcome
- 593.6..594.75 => 0.03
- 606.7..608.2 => -0.04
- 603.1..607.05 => -0.04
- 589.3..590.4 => 0.47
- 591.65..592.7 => 0.08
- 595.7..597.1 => 0.05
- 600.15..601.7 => 0.02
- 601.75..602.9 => 0.00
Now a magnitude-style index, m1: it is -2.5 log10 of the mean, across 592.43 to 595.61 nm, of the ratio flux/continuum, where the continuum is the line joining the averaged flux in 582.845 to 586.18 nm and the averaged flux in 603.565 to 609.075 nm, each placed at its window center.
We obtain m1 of 0.07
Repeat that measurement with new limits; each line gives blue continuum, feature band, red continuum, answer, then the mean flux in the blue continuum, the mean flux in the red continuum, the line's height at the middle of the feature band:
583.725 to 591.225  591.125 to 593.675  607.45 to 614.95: -0.050 mag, 12.6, 14.6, 13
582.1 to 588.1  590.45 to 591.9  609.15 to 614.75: 0.078 mag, 14.3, 14.4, 14.4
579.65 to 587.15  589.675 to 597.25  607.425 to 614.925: 0.094 mag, 14.7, 14.6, 14.6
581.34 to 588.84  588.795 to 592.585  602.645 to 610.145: 0.241 mag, 14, 15.1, 14.3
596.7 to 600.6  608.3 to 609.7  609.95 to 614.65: -0.069 mag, 14.2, 14.3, 14.3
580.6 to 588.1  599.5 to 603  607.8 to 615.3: 0.009 mag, 14.5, 14.6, 14.5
